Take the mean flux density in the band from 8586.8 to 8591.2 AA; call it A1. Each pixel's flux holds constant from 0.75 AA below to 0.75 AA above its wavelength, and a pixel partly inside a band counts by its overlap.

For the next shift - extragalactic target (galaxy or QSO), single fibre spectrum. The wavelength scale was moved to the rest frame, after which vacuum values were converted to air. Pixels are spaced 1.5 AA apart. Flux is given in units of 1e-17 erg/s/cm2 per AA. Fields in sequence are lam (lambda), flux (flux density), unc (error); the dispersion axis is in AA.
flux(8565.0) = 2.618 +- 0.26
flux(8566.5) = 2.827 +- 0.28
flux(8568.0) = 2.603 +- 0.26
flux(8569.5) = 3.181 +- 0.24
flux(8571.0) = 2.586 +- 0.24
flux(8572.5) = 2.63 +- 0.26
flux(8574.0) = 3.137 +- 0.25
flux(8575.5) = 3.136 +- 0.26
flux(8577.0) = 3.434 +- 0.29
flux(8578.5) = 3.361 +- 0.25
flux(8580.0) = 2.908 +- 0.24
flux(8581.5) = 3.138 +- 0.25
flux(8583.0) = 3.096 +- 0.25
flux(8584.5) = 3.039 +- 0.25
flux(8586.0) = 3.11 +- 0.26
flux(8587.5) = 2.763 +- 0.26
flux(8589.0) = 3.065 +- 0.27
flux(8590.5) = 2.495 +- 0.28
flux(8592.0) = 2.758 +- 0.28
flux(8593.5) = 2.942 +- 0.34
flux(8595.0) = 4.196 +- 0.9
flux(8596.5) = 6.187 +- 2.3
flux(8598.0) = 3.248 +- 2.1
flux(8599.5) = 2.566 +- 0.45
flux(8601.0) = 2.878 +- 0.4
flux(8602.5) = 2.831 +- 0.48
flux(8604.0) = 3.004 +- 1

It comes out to 2.78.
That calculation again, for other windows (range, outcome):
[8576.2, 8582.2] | 3.21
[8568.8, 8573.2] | 2.8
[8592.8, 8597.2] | 4.44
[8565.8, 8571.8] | 2.8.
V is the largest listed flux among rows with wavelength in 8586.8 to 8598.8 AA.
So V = 6.187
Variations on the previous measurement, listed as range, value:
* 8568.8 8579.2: 3.434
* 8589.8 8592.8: 2.758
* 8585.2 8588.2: 3.11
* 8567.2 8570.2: 3.181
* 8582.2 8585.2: 3.096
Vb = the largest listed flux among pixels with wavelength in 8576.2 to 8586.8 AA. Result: 3.434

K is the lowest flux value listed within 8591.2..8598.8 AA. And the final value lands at 2.758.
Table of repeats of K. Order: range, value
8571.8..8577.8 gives 2.63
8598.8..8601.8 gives 2.566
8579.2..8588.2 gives 2.763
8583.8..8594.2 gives 2.495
